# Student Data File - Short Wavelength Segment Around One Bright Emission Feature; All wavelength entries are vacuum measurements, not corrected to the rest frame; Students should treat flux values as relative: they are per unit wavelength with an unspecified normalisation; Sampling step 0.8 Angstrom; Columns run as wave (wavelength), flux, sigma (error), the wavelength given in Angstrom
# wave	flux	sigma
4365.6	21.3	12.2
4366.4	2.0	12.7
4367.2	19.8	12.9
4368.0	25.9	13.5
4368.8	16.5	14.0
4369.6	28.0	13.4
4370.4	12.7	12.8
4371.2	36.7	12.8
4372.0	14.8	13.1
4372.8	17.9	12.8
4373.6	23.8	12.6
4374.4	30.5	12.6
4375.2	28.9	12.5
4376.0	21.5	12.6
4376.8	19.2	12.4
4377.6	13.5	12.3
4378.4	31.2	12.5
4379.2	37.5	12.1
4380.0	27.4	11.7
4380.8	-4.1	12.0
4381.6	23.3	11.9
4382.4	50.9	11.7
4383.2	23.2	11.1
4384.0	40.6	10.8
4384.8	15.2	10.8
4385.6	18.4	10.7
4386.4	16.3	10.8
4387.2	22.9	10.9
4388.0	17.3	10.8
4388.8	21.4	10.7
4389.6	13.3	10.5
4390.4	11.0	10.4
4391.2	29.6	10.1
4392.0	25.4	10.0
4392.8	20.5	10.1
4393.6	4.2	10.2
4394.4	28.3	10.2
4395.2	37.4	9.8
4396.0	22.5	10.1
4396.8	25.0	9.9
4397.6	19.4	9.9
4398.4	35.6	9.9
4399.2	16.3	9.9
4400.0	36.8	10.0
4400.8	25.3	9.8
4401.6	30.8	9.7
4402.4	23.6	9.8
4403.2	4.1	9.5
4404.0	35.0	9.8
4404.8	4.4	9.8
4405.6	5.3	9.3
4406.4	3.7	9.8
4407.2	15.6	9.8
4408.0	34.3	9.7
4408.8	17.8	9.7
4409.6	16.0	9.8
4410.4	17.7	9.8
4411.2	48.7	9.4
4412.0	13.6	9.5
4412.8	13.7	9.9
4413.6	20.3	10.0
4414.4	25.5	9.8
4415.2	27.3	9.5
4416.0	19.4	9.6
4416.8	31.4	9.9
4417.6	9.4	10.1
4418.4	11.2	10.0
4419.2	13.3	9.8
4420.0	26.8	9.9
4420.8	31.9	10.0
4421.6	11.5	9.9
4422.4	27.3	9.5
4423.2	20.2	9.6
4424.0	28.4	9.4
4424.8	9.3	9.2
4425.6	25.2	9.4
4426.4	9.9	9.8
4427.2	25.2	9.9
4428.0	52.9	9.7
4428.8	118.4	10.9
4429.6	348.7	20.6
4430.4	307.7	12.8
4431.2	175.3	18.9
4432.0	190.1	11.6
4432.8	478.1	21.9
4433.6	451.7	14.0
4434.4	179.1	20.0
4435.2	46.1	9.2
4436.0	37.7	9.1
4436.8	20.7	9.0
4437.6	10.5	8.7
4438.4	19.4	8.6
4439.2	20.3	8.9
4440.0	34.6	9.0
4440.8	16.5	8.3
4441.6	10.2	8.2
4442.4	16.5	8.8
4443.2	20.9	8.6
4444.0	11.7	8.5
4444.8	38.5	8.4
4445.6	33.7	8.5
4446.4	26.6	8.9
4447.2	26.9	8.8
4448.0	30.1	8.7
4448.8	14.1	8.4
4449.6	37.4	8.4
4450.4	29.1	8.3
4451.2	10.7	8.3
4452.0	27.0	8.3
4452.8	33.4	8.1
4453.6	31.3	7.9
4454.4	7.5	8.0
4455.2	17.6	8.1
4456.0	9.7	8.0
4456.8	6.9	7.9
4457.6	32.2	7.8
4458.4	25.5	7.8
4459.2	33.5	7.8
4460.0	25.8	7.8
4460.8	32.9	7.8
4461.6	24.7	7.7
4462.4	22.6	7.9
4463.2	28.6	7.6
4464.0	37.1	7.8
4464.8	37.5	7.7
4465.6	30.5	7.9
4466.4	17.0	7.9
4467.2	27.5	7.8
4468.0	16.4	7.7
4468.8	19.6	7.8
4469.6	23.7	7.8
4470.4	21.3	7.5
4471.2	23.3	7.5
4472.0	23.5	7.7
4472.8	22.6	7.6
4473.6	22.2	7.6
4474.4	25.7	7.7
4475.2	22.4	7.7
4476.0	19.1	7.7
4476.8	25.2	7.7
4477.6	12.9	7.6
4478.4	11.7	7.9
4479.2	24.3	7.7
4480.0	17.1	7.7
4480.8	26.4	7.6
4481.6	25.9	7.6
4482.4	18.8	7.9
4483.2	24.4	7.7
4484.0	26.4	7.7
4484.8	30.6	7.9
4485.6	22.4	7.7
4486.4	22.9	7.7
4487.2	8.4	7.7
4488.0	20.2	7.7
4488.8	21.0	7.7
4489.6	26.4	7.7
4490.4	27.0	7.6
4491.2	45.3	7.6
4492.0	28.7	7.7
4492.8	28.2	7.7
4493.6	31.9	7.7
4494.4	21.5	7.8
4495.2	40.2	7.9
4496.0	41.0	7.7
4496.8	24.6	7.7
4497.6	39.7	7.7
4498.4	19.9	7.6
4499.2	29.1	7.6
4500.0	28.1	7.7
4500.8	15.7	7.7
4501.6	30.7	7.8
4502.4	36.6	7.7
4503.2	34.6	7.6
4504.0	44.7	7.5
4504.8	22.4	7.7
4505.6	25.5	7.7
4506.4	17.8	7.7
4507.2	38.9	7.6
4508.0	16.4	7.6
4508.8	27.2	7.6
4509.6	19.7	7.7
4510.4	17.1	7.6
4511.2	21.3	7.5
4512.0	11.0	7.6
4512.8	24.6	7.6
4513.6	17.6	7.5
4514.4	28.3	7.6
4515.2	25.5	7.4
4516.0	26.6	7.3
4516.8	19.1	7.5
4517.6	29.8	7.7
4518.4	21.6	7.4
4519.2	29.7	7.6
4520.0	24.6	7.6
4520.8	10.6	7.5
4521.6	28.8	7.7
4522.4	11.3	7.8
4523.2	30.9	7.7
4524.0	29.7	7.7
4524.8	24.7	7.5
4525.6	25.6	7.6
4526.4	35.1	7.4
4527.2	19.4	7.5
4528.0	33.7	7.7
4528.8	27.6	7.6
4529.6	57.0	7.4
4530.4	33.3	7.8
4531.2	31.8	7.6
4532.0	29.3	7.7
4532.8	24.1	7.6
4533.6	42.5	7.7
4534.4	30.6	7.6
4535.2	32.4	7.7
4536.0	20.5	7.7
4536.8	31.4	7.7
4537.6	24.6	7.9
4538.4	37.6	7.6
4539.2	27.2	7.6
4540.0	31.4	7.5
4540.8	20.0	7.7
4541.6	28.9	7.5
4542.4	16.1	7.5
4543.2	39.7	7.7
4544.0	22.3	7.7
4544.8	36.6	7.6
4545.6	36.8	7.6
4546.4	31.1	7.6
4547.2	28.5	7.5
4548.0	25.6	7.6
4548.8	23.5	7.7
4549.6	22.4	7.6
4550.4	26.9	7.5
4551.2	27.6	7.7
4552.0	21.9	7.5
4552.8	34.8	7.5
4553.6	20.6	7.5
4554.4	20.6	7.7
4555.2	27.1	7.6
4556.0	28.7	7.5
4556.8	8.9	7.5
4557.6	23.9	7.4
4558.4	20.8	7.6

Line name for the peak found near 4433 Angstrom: [O II] 3727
